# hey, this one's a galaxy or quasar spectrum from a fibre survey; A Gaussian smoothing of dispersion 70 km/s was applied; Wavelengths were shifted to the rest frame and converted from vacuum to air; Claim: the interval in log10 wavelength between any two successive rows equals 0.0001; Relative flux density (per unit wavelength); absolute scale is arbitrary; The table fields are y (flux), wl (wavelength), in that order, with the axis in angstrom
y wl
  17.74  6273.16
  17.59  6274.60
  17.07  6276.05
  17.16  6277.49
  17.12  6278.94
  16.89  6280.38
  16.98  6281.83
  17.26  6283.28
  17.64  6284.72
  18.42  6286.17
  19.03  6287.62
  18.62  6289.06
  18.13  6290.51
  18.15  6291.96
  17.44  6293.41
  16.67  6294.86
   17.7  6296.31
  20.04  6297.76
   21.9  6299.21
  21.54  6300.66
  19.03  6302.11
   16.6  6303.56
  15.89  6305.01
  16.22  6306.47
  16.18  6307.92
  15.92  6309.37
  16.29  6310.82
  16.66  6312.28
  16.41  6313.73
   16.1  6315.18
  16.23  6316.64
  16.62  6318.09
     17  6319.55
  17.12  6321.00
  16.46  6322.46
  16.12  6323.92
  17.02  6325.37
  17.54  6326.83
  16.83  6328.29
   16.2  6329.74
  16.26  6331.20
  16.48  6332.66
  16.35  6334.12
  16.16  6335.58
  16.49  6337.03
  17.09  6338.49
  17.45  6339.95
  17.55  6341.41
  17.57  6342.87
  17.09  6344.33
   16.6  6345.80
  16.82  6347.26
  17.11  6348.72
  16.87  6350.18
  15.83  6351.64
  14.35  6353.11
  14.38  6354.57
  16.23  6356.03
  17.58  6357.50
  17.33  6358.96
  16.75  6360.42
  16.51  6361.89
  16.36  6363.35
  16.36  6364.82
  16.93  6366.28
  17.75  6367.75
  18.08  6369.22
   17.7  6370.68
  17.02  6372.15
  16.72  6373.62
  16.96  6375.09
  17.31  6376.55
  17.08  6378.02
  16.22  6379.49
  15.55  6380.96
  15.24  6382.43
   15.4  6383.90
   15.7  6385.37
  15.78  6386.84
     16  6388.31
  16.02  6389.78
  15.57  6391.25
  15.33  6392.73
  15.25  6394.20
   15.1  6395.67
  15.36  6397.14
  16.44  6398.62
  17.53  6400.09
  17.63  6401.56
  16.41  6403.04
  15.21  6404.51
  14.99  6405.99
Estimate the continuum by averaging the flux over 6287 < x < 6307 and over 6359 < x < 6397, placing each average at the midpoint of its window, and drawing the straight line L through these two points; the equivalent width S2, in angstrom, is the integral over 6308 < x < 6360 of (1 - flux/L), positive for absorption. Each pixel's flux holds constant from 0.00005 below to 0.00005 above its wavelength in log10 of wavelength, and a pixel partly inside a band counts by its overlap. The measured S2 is 2.6 angstrom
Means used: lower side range 18.4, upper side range 16.4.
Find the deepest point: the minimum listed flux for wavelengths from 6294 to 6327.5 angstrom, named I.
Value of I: 15.89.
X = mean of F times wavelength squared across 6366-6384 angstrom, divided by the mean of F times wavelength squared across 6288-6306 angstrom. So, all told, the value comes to 0.93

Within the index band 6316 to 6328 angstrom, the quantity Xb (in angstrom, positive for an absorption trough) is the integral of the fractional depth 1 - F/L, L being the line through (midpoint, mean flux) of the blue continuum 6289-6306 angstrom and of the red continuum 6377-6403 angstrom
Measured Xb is 0.7 angstrom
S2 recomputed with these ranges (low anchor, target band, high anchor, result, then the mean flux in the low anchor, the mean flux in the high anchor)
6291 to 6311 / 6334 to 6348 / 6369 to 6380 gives 0.4 angstrom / 17.9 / 17.1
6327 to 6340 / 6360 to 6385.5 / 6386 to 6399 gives -1.1 angstrom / 16.6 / 15.6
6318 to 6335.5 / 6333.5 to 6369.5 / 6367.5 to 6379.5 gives 0.6 angstrom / 16.6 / 17.2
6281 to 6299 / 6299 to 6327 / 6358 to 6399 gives 1.0 angstrom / 18.1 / 16.4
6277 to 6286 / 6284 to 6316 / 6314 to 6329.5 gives -1.4 angstrom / 17.2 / 16.7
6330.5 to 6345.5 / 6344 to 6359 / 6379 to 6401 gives 0.2 angstrom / 16.8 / 15.8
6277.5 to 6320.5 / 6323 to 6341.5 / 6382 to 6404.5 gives 0.3 angstrom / 17.5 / 15.9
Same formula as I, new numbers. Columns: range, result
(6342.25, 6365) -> 14.35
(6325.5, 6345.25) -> 16.16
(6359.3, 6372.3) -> 16.36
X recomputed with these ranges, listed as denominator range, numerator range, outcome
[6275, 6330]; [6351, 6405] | 0.96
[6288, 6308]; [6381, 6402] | 0.90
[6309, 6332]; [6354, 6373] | 1.03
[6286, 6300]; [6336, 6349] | 0.93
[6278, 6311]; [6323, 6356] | 0.94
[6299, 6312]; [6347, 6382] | 0.97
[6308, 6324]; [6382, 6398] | 0.97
